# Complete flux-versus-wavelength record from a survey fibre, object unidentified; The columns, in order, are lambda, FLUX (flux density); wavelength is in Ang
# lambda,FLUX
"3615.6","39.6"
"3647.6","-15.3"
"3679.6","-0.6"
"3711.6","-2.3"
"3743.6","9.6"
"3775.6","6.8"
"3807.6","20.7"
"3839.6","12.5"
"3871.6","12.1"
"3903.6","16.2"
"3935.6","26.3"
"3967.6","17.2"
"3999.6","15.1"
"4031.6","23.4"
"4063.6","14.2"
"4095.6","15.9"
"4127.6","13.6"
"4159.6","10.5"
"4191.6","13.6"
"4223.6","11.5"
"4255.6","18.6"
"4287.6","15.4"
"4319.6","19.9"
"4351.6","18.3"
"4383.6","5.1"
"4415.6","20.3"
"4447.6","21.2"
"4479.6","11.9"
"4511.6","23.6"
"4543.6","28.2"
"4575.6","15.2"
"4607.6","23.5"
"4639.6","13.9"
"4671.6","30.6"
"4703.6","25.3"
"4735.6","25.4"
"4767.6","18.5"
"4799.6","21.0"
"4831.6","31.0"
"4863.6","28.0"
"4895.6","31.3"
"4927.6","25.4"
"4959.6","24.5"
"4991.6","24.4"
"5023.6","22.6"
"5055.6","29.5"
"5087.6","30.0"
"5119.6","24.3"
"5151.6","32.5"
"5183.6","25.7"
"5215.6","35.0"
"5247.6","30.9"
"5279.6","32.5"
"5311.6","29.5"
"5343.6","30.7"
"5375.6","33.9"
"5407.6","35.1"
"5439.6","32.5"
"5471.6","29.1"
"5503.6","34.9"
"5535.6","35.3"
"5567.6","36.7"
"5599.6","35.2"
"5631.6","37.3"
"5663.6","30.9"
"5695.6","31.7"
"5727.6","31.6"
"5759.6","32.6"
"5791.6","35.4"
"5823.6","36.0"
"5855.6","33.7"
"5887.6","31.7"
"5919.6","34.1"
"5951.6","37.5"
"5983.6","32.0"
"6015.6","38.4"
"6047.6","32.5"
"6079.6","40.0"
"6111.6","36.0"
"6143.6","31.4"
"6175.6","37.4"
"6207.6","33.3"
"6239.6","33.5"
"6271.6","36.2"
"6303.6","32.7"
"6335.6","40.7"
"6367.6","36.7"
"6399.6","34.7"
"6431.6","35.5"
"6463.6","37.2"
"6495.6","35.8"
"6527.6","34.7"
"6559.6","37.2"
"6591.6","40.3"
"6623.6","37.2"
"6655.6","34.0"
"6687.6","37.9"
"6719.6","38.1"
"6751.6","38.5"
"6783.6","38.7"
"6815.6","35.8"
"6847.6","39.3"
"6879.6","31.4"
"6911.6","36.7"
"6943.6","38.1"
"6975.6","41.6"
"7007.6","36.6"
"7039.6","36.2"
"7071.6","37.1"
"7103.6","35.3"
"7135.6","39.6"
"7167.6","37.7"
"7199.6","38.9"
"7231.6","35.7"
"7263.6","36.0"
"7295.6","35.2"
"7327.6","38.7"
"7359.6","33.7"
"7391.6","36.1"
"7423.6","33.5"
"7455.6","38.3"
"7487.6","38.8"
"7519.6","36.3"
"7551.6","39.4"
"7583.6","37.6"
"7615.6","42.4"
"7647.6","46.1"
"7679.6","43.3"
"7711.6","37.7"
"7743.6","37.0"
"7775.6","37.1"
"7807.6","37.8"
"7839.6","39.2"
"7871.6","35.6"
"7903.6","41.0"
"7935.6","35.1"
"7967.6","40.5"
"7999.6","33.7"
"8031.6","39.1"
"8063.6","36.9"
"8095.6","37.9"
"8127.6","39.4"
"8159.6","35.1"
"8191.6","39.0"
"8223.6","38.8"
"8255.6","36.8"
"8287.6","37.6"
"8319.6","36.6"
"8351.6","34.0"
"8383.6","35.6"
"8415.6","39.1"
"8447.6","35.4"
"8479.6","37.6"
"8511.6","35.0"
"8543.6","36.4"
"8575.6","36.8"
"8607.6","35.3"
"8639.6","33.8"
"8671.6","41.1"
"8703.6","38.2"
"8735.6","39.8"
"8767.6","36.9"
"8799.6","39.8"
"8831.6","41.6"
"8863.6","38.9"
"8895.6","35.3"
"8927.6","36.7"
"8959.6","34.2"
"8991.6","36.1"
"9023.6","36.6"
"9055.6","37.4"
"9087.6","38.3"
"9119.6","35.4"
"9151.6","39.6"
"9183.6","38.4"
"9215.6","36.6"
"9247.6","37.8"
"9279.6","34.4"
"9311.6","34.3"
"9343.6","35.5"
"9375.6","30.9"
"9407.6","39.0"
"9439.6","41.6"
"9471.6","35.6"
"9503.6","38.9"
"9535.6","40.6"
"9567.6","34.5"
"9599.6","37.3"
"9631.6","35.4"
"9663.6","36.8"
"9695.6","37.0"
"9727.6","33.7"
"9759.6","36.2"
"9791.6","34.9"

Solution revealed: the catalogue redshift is 0.17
